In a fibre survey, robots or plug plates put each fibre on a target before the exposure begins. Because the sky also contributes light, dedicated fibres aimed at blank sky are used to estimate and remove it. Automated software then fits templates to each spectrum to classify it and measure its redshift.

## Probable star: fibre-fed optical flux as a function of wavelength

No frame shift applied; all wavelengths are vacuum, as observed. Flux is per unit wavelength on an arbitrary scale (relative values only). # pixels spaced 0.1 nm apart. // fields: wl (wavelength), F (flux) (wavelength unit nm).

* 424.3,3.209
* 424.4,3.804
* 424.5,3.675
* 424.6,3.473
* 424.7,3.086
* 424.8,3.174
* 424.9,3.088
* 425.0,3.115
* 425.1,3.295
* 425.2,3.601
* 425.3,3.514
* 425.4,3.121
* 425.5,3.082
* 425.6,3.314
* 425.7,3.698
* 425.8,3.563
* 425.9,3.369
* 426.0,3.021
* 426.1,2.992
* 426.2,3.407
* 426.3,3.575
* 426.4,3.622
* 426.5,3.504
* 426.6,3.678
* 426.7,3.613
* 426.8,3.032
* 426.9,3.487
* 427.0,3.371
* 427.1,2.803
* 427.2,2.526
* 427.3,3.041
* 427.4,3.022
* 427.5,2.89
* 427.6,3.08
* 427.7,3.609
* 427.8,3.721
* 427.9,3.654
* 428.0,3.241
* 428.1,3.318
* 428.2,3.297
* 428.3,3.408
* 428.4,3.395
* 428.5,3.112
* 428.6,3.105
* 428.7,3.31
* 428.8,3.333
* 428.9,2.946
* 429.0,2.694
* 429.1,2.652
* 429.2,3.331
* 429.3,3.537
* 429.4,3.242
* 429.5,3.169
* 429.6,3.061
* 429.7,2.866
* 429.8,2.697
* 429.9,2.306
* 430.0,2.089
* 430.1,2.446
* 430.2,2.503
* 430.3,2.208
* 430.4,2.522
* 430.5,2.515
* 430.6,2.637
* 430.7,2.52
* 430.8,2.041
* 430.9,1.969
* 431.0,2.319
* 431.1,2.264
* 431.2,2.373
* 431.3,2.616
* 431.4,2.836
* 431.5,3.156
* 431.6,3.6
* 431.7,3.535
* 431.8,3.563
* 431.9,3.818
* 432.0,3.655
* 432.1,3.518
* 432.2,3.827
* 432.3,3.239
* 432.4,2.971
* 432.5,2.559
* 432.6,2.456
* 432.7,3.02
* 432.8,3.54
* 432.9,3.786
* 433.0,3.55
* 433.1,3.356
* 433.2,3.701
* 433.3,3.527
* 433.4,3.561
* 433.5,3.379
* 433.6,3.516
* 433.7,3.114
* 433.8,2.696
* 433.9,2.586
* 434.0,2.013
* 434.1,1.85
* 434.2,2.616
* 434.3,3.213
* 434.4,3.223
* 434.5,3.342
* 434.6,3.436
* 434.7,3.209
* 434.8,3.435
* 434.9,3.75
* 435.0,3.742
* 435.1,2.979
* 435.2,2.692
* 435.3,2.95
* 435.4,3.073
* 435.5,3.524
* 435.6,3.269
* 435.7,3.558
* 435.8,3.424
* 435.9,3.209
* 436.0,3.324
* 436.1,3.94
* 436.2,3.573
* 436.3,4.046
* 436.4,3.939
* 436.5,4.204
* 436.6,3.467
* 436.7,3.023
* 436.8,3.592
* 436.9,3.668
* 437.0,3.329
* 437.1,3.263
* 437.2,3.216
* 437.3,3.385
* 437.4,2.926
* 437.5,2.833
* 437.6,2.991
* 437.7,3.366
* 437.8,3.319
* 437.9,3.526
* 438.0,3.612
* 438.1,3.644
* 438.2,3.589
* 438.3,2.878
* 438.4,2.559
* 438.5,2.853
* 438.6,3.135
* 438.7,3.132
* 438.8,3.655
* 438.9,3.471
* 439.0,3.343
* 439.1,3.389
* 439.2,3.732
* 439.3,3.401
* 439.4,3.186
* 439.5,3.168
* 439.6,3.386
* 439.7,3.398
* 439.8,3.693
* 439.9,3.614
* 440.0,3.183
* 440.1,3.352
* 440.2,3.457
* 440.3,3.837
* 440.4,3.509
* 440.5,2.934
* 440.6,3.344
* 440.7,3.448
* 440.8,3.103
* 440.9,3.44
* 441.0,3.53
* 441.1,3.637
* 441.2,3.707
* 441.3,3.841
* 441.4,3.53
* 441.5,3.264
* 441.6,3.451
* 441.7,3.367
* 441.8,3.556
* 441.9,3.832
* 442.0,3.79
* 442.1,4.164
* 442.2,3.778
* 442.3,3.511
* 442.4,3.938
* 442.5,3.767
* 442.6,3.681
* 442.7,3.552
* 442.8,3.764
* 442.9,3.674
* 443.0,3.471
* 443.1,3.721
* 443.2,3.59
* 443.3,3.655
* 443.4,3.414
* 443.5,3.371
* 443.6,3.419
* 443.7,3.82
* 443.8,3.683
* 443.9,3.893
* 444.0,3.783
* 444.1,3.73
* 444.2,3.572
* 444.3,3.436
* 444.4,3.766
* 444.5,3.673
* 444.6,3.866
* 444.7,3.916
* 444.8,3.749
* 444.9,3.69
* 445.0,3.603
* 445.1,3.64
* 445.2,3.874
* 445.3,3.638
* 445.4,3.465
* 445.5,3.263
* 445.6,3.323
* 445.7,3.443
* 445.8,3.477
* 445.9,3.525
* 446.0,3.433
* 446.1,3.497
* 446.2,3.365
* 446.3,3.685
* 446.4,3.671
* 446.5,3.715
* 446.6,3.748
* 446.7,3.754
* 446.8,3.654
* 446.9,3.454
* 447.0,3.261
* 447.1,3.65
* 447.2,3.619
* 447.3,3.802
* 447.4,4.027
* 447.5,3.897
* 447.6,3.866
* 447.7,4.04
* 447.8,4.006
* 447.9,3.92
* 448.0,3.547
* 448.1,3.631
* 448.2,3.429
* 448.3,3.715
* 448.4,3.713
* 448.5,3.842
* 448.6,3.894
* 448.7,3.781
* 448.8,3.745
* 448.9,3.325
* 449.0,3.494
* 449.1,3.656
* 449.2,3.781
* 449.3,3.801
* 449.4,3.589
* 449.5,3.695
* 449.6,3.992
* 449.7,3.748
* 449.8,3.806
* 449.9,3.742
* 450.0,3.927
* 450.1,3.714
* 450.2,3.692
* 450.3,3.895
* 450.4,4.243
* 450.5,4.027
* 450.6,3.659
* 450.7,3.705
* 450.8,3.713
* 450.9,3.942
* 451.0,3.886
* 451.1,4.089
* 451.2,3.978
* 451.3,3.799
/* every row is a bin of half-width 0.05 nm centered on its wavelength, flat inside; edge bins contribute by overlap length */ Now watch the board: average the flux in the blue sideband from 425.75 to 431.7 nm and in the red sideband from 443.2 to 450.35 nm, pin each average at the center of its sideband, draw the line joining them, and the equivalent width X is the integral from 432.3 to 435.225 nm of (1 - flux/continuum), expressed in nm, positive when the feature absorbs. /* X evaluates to 0.05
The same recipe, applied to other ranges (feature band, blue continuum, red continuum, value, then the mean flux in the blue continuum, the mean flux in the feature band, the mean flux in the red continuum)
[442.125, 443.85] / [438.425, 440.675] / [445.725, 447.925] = -0.065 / 3.36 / 3.64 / 3.68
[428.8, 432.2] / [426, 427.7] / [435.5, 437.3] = 0.508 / 3.23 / 2.85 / 3.53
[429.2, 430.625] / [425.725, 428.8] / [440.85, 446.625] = 0.266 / 3.3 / 2.72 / 3.63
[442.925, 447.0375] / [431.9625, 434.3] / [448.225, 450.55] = -0.009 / 3.13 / 3.6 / 3.77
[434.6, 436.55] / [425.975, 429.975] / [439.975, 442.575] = -0.039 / 3.19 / 3.46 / 3.55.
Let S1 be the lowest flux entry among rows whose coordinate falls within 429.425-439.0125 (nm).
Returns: 1.85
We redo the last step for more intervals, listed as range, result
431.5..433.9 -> 2.456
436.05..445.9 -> 2.559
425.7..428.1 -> 2.526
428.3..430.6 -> 2.089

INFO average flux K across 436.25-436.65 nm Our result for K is 3.91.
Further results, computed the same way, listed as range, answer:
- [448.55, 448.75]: 3.84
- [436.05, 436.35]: 3.85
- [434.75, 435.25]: 3.32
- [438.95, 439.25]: 3.49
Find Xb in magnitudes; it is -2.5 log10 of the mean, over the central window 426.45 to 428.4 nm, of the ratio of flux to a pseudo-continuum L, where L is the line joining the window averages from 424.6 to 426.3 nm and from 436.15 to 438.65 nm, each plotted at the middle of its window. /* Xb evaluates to 0.01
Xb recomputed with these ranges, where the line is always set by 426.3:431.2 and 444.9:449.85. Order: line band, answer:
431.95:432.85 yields -0.031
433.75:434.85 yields 0.110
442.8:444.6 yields -0.034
